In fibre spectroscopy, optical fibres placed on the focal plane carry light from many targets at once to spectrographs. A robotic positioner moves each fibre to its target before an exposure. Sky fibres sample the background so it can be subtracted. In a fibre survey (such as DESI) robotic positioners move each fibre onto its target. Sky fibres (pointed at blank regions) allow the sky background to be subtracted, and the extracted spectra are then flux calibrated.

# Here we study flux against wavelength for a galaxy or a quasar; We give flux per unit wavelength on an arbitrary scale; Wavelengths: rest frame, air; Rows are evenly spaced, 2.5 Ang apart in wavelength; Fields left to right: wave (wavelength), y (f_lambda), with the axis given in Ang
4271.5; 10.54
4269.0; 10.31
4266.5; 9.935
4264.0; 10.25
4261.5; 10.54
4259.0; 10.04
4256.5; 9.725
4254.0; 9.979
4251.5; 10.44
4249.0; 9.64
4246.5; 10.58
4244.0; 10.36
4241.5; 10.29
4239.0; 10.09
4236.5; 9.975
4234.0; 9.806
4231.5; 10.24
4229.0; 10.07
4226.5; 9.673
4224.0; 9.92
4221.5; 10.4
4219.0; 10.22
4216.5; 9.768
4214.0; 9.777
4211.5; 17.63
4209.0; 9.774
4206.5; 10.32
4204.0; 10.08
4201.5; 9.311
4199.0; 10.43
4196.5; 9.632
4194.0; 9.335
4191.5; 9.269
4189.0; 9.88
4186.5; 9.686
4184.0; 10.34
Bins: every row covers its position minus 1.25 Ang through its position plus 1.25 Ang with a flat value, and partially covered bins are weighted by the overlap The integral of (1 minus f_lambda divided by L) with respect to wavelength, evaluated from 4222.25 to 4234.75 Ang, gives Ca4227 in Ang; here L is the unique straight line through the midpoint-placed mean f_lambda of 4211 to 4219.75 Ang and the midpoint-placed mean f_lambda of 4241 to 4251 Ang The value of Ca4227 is 1.1 Ang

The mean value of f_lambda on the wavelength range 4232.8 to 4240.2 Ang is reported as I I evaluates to 9.96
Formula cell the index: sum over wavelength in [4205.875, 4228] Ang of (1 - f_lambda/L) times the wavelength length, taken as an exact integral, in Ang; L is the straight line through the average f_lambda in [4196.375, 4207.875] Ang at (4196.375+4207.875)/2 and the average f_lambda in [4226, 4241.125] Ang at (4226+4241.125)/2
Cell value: -1.86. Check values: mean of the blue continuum 9.98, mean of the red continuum 10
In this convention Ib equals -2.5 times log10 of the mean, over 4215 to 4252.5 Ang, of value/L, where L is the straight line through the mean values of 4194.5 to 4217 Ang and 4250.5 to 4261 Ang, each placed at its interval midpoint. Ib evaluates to 0.03 mag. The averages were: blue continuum 10.7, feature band 10.1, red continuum 10.1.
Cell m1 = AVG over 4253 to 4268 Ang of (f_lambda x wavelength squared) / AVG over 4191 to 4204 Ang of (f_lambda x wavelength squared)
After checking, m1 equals 1.1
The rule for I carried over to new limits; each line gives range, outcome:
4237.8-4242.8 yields 10.2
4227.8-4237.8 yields 10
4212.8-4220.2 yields 9.92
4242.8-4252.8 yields 10.3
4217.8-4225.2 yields 10.2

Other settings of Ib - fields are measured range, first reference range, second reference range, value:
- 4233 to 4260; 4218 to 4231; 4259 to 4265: 0.01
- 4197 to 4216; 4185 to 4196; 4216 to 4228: -0.12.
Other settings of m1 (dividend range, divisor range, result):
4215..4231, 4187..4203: 1.05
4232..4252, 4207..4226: 0.93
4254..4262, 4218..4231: 1.01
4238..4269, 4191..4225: 0.99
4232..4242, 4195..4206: 1.03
